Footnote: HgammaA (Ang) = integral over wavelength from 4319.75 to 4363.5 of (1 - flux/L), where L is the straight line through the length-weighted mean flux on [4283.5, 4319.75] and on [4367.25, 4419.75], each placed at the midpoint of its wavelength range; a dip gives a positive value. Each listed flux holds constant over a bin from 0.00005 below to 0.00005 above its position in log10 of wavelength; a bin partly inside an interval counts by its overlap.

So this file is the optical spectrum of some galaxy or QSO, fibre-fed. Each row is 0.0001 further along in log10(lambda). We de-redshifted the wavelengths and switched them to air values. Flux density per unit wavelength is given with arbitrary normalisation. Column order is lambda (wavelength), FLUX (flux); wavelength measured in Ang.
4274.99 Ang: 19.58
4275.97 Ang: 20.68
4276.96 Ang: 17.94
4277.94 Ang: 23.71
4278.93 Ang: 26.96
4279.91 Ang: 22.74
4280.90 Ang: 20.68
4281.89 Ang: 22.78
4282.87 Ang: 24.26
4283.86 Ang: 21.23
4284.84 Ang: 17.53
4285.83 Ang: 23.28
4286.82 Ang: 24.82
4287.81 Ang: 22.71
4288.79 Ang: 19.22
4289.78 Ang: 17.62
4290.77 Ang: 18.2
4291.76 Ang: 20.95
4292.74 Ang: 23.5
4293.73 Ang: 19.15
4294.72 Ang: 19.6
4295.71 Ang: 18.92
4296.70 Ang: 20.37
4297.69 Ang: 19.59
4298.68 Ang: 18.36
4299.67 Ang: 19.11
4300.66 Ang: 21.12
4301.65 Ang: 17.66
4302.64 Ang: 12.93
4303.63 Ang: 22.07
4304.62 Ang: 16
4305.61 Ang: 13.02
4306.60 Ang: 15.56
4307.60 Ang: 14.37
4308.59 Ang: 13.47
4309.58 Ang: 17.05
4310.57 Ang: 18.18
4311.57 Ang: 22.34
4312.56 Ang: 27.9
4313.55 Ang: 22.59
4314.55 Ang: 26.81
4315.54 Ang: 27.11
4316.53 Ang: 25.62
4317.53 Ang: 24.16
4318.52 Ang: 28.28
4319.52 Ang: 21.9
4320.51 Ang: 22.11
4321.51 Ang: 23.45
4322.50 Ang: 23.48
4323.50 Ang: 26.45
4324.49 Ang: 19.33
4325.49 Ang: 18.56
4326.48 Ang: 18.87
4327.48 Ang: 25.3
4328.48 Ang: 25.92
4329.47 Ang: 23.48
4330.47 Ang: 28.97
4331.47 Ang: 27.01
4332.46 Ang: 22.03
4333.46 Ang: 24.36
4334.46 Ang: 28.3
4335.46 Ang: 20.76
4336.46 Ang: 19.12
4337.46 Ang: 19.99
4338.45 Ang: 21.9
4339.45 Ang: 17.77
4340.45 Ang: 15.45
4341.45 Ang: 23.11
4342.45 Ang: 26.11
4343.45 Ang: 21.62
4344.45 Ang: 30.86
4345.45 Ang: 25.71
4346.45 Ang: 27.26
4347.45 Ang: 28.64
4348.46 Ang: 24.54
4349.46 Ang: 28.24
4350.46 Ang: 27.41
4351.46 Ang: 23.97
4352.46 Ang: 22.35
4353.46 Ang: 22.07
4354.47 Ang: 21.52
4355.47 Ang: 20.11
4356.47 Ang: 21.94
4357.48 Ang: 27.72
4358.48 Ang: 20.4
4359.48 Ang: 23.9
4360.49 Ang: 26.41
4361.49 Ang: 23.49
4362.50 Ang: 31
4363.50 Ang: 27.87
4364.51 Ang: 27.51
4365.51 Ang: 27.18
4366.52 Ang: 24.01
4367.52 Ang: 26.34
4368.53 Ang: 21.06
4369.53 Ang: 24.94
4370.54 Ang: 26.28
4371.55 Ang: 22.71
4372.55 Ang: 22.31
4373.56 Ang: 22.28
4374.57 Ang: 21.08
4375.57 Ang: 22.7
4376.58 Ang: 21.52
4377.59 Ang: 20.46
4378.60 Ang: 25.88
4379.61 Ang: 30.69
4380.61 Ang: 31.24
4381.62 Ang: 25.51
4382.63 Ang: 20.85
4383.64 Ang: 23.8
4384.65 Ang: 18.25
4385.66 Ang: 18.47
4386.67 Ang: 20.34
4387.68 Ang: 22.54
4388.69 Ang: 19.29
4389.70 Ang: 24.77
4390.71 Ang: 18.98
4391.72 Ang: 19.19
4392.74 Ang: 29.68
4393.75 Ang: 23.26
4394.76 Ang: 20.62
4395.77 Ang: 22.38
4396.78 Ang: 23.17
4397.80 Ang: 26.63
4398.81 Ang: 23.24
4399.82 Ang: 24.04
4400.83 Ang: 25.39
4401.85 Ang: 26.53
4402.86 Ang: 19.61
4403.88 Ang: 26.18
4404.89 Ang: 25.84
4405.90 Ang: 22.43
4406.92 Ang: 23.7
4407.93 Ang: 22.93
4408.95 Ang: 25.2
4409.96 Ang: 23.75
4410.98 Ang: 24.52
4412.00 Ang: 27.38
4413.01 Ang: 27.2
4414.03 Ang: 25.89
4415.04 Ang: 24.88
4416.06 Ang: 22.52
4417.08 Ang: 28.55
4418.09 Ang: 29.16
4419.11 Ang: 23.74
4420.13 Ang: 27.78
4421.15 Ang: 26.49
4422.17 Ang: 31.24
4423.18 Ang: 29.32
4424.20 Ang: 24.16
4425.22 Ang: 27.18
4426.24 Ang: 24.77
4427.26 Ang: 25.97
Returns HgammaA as -3.9 Ang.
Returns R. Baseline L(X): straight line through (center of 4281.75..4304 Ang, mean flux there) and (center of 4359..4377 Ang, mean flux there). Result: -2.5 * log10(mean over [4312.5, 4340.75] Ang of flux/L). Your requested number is -0.06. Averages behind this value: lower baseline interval 20.2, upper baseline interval 24.6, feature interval 23.3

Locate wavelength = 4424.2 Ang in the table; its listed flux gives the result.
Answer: 24.16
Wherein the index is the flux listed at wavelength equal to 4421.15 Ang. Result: 26.49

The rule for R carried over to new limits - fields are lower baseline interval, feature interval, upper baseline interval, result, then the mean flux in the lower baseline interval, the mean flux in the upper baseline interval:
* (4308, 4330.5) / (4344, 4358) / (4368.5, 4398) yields -0.097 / 22.9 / 23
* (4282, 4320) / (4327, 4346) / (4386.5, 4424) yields -0.082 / 20.5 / 24.6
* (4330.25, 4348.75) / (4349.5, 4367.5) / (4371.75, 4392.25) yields -0.071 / 23.8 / 22.5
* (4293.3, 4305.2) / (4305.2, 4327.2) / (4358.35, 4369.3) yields -0.048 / 18.7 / 25.5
